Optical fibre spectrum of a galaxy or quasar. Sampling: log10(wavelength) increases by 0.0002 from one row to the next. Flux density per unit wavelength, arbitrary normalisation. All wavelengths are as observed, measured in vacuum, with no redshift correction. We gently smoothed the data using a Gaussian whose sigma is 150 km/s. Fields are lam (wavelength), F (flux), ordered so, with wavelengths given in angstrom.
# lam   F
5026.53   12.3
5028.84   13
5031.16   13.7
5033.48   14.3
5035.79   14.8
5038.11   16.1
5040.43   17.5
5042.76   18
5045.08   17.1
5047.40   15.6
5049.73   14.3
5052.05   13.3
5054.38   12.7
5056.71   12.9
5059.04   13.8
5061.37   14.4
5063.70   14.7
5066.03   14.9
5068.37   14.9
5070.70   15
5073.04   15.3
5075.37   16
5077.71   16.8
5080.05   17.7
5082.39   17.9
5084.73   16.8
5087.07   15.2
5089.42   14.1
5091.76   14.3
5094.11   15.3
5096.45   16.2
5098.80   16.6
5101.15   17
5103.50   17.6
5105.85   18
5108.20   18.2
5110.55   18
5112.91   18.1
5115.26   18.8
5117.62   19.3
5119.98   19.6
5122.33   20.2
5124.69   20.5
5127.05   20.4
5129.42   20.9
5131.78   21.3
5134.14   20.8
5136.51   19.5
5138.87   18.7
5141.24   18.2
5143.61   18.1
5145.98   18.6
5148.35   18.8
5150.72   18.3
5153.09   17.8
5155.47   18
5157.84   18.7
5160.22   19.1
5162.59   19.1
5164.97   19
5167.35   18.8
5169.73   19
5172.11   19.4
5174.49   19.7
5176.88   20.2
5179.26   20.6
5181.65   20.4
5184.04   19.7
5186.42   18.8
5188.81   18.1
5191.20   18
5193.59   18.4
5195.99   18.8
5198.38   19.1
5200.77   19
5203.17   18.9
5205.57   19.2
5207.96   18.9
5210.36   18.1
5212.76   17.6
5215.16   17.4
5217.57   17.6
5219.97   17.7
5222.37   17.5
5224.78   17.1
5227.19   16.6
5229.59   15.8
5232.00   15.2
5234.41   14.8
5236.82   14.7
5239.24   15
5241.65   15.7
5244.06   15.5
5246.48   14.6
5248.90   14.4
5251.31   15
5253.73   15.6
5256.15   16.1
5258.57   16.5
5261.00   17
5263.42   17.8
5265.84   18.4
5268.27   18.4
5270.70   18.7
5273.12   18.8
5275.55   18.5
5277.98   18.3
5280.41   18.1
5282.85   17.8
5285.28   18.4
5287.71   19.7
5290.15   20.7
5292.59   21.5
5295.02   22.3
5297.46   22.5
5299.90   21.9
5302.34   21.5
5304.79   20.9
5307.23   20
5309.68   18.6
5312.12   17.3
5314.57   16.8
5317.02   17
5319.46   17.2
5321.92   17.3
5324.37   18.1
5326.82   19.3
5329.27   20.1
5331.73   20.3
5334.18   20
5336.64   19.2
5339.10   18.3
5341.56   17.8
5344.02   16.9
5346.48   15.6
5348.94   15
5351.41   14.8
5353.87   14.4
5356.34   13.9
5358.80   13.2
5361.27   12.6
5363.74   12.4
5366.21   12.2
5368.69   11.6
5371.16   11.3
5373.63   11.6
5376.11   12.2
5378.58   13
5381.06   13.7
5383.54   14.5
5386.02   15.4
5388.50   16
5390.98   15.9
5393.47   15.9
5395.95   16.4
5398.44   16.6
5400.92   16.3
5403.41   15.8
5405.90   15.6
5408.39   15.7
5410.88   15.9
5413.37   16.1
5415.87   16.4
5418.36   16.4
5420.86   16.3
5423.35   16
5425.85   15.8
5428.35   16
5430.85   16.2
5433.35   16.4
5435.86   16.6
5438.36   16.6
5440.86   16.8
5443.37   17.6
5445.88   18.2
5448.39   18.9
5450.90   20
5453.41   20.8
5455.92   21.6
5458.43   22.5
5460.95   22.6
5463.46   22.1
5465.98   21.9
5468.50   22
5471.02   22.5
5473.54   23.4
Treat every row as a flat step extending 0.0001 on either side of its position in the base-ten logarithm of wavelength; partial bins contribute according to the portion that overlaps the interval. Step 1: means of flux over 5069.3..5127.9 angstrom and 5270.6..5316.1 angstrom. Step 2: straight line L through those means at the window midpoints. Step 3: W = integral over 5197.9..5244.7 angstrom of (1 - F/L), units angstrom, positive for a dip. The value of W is 4.19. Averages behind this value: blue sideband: 17.3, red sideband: 19.6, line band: 17.1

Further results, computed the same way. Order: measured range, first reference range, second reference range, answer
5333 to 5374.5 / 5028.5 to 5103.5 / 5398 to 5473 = 6.5 angstrom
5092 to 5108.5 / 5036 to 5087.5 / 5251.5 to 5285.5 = -0.9 angstrom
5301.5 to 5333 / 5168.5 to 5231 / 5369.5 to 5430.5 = -4.2 angstrom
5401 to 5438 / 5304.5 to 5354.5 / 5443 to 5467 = 7.1 angstrom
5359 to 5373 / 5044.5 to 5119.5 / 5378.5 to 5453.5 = 3.6 angstrom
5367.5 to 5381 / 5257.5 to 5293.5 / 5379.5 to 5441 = 3.7 angstrom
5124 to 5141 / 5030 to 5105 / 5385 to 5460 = -4.8 angstrom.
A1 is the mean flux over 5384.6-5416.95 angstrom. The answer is 16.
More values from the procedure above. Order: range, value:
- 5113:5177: 19.3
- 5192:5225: 18.3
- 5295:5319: 19.7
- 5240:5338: 18.4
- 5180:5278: 17.4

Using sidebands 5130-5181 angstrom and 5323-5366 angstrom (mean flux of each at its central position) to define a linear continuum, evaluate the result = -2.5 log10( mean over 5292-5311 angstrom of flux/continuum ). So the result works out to -0.23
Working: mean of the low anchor 19.2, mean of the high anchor 16.5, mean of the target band 21.1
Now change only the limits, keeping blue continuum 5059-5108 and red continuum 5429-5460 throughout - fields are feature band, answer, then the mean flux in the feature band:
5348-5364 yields 0.28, 13.8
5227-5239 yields 0.12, 15.3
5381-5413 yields 0.15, 15.8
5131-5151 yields -0.17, 19.1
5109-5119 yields -0.15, 18.5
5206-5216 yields -0.08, 18.1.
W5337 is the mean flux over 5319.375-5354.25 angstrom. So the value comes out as 17.7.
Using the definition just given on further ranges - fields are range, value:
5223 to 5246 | 15.6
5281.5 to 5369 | 17.7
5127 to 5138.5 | 20.5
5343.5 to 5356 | 15.1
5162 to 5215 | 19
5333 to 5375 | 14.7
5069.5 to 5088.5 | 16.3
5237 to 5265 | 15.7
